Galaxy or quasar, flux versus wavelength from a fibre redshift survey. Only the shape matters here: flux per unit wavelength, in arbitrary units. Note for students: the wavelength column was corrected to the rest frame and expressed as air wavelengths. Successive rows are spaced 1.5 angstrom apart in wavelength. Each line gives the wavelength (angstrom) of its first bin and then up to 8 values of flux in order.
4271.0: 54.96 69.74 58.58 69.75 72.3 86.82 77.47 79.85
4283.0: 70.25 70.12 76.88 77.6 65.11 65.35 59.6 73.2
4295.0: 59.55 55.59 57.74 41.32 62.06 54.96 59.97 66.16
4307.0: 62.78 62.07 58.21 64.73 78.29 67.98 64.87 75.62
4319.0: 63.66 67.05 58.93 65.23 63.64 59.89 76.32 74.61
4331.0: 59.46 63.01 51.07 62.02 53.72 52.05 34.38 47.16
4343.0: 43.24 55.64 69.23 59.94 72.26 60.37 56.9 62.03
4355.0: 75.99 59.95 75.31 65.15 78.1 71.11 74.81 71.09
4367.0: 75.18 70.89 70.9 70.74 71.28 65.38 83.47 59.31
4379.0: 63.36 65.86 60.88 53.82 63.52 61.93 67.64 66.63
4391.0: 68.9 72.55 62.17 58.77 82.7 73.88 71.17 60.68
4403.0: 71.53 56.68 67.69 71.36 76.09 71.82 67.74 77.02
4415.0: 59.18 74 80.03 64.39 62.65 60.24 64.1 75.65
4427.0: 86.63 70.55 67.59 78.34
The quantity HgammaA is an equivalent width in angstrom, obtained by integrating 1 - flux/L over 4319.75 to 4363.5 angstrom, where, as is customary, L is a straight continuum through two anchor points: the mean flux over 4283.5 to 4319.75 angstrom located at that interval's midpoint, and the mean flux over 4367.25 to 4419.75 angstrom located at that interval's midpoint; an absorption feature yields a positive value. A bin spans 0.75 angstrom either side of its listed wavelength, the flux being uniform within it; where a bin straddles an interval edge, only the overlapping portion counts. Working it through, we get 2.7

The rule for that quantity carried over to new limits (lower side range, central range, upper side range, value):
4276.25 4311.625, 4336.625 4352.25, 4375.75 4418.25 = 2.8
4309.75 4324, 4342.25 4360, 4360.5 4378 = 1.8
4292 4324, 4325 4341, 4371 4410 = 1.3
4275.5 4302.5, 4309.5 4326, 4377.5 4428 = 0.3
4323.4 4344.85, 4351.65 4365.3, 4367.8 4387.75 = -1.5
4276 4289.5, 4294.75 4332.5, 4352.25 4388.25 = 4.9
